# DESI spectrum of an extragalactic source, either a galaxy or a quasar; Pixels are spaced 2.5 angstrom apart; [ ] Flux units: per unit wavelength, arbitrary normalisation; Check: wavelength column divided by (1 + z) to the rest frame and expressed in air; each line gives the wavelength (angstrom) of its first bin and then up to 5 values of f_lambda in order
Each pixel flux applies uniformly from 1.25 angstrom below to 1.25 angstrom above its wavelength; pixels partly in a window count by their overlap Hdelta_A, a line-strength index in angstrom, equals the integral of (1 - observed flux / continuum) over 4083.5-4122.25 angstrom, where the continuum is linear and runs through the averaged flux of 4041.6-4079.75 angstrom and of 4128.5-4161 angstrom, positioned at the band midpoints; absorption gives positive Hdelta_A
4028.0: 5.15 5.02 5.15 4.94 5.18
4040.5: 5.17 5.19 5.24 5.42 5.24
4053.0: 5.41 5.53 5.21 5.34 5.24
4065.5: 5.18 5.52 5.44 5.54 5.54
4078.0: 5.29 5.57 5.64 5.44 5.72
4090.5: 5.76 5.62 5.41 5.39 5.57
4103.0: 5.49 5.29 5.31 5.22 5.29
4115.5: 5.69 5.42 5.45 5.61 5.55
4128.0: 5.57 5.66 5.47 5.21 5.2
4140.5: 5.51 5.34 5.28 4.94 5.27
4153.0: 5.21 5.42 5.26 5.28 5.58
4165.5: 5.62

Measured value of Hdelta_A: -1.01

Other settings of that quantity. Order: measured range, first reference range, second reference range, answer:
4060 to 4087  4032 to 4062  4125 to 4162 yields -0.81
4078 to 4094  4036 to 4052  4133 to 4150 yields -1.08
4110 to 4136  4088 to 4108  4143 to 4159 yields -0.50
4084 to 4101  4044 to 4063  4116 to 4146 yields -0.53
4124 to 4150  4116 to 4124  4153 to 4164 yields 0.34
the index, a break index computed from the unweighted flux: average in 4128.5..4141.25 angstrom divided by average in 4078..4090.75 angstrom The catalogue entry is 0.97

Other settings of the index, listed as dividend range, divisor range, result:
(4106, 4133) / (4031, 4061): 1.04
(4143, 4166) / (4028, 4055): 1.02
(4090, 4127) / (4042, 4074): 1.02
